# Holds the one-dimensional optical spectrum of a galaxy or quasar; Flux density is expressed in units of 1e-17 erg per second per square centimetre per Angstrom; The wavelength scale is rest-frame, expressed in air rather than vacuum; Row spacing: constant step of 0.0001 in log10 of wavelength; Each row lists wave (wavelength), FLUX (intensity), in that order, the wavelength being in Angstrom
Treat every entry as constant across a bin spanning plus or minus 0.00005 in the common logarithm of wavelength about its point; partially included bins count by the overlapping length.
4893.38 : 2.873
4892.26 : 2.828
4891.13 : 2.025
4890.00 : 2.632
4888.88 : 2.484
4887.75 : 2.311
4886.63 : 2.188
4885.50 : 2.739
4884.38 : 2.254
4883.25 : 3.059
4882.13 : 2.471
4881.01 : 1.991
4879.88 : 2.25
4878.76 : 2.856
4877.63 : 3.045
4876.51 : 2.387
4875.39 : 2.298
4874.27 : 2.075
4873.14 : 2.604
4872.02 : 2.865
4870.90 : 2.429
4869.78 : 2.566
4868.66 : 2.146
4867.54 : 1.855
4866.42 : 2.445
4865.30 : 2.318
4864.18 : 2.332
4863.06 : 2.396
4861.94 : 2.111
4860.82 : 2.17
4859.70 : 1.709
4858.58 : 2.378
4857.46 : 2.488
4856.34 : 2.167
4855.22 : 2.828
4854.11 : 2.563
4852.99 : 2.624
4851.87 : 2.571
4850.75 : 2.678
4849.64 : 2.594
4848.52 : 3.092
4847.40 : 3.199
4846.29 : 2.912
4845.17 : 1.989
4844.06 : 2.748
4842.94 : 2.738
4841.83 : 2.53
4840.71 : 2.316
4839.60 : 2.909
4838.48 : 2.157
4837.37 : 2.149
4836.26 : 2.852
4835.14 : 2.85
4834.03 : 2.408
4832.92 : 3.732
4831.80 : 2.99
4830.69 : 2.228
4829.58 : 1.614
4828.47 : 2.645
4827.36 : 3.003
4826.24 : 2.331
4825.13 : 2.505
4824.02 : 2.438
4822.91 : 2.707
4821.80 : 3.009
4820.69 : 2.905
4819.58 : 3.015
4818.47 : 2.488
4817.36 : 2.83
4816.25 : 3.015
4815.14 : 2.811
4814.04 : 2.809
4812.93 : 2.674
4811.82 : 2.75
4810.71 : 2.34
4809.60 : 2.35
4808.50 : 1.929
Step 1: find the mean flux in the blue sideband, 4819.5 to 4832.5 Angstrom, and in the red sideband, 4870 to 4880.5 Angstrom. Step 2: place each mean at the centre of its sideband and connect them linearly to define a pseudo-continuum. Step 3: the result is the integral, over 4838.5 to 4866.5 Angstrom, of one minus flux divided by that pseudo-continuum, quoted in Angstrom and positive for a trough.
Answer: 0.69 Angstrom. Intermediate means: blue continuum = 2.61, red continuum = 2.53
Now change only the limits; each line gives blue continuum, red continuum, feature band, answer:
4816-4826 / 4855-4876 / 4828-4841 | 0.20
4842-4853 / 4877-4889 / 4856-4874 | 2.09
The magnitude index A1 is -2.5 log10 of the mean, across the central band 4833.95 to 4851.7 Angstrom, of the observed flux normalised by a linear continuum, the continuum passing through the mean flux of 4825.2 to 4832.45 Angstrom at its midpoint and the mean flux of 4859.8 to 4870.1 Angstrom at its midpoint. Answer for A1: -0.11 mag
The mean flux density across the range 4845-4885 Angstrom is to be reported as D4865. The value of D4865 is 2.47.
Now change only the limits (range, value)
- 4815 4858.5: 2.65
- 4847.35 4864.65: 2.47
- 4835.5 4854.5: 2.63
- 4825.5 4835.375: 2.64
